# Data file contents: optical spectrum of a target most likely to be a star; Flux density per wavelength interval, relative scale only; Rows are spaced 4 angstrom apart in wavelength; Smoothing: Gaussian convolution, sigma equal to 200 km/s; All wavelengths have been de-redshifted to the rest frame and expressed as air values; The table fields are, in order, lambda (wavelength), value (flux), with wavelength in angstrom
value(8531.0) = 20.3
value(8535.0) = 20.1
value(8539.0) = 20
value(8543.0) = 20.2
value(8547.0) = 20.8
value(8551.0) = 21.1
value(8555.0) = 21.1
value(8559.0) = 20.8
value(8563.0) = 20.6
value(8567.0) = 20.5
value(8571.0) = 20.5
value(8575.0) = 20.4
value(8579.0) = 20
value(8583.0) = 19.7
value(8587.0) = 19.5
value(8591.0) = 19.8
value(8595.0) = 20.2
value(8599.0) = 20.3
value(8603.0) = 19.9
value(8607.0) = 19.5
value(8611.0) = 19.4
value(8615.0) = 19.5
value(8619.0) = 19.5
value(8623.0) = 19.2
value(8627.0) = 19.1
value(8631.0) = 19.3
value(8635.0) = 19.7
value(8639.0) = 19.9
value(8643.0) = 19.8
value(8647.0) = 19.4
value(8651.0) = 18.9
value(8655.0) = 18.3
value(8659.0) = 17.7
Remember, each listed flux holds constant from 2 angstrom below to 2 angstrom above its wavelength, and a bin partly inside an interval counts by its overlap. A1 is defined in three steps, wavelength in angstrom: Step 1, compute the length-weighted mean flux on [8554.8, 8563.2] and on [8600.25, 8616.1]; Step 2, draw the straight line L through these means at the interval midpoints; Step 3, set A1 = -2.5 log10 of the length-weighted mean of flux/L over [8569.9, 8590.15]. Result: 0.02 mag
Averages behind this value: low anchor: 20.8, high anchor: 19.6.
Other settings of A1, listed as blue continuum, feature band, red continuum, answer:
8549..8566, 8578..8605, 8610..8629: 0.006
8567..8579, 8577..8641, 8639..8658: 0.006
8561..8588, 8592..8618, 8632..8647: 0.010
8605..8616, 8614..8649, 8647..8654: -0.016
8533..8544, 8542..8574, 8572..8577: -0.023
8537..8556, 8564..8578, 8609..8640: -0.011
